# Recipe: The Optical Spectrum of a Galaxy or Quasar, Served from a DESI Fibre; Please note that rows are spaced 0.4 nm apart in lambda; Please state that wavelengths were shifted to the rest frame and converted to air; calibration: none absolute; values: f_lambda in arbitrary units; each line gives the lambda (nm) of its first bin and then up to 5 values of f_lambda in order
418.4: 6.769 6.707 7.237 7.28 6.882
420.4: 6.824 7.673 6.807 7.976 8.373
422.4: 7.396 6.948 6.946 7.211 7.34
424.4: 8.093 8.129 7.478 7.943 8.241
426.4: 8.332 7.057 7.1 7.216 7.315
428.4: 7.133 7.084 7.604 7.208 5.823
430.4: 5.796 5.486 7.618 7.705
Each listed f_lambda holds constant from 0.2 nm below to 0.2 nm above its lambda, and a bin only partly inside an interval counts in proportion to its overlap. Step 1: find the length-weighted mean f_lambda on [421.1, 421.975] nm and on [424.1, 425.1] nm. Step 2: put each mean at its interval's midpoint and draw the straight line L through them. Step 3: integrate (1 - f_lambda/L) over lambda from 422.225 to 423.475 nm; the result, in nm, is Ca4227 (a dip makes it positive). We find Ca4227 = 0.11 nm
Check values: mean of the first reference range 7.65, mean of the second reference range 7.97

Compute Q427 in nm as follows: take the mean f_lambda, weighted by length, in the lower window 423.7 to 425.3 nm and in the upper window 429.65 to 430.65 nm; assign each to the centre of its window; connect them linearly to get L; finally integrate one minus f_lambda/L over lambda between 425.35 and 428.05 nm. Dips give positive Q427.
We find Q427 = -0.21 nm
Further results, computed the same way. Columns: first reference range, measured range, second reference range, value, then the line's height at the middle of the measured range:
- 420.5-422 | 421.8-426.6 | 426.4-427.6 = -0.18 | 7.43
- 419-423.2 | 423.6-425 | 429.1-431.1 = -0.16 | 6.99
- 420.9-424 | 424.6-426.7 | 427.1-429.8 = -0.19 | 7.31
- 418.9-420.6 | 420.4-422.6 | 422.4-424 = -0.15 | 7.08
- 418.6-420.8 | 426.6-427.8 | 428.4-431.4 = -0.06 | 6.79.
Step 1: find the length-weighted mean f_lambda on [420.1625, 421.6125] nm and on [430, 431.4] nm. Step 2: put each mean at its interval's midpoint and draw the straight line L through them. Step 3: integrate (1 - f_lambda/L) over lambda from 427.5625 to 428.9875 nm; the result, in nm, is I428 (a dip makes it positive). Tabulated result -0.16 nm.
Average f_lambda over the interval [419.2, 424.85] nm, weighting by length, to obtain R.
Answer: 7.39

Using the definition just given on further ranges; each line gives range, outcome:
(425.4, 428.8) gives 7.52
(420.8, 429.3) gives 7.51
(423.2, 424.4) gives 7.36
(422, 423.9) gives 7.27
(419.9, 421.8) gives 7.25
